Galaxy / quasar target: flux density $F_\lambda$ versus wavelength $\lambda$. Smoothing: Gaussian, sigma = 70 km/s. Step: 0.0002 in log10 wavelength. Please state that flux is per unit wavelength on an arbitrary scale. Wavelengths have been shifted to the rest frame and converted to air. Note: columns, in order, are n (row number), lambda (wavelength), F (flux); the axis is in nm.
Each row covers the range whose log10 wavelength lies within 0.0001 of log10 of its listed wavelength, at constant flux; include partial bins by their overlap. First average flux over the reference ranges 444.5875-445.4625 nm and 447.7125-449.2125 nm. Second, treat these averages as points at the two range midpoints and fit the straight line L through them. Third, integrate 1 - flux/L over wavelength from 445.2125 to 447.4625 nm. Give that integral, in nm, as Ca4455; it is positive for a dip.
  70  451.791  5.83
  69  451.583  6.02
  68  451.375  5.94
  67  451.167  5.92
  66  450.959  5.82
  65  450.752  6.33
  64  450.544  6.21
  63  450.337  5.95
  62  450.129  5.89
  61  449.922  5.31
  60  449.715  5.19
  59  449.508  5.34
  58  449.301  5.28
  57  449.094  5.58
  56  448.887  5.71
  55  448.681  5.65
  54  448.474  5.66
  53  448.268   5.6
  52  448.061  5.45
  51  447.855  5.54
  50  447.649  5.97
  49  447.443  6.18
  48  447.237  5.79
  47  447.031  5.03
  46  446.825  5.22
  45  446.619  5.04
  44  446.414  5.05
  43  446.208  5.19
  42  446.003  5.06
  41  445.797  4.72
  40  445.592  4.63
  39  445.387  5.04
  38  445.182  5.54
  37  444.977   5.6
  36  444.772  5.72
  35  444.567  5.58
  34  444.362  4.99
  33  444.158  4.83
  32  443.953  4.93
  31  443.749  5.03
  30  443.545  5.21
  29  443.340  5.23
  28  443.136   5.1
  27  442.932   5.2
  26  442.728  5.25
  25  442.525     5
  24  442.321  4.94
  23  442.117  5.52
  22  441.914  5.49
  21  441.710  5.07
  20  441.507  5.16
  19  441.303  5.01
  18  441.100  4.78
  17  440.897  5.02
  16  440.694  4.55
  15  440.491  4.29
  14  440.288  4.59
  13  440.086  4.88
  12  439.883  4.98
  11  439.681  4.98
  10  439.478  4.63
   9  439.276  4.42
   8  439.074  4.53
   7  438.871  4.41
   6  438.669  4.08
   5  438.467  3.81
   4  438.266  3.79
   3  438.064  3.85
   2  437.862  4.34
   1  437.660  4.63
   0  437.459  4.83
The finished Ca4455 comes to 0.157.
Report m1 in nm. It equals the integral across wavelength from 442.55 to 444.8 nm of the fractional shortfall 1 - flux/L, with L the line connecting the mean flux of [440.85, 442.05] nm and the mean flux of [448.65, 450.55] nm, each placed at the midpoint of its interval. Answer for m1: 0.03 nm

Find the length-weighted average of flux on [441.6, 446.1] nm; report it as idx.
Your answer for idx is 5.17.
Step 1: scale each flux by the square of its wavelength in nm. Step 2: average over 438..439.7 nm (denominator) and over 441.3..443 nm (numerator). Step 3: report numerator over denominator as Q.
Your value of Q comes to 1.24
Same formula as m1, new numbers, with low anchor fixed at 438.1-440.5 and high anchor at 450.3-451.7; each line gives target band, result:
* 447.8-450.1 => 0.10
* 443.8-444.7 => 0.00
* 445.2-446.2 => 0.07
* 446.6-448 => -0.01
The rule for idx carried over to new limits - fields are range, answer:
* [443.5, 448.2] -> 5.28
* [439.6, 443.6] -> 5.01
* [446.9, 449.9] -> 5.56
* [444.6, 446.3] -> 5.2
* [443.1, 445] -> 5.21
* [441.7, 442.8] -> 5.22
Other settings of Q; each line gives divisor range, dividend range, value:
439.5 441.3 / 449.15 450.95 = 1.25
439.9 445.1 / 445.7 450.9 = 1.12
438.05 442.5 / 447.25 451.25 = 1.27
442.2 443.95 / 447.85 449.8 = 1.10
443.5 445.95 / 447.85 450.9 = 1.12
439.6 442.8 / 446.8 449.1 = 1.17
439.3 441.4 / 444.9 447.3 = 1.11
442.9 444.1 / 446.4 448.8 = 1.11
